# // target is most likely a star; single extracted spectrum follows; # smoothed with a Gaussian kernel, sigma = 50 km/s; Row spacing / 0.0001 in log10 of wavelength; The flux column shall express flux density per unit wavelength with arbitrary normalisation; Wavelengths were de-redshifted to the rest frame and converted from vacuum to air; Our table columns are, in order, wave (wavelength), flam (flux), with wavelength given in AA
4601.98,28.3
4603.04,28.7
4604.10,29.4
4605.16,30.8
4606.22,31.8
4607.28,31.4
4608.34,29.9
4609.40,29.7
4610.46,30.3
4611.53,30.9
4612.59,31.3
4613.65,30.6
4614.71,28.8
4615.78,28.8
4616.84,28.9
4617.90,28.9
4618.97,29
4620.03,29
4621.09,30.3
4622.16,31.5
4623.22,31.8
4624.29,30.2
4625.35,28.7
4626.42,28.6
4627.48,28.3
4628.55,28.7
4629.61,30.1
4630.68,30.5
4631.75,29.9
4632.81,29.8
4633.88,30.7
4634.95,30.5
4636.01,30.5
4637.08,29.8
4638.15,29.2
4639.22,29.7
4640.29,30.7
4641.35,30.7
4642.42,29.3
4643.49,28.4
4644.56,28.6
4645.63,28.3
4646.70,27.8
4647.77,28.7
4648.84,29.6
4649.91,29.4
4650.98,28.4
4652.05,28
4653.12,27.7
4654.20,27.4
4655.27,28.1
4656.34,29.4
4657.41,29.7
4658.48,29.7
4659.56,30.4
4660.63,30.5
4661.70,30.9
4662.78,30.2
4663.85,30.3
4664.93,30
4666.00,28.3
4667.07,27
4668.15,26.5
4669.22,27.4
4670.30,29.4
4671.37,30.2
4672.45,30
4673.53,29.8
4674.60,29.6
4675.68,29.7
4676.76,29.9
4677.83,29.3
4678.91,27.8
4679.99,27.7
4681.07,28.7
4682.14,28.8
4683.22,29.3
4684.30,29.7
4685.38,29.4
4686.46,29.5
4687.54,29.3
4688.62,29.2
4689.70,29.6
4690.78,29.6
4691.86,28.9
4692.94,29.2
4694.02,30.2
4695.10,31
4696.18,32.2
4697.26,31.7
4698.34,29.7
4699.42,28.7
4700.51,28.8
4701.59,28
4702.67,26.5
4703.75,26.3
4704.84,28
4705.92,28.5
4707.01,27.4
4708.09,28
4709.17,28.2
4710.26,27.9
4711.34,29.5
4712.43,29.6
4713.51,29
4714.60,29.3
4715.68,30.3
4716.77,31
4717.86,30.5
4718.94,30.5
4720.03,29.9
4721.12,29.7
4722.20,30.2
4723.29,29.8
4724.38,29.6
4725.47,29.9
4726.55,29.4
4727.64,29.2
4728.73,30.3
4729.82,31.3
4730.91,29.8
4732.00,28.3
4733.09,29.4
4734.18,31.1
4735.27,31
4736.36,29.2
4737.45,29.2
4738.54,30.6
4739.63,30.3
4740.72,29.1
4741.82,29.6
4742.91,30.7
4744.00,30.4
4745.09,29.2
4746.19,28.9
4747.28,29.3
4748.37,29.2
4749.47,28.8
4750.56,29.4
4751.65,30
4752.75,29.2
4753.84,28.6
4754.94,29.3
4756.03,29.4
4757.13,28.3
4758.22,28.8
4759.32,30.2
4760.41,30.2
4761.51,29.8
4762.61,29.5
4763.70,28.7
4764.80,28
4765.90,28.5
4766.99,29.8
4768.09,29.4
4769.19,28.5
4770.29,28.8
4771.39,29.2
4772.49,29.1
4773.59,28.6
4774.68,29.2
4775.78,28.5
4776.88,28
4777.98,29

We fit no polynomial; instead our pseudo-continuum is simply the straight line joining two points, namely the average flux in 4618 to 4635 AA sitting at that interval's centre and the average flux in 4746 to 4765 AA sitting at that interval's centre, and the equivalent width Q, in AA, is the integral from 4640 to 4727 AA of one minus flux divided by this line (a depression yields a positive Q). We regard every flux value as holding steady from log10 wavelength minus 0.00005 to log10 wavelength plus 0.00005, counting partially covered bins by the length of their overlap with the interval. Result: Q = 1.0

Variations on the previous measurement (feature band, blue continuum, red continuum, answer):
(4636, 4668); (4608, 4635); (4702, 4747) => 0.57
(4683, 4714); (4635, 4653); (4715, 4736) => 0.74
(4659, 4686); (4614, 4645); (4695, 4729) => 0.22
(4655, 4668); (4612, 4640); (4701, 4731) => 0.03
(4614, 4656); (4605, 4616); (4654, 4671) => 0.69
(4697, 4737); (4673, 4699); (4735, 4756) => 0.33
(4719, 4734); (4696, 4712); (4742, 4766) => -0.48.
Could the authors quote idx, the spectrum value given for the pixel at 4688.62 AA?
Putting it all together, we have 29.2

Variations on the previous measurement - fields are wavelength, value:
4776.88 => 28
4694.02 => 30.2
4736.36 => 29.2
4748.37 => 29.2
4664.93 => 30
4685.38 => 29.4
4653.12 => 27.7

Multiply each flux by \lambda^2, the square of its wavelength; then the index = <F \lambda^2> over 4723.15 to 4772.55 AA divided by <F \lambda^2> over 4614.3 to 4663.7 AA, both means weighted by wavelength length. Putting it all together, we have 1.05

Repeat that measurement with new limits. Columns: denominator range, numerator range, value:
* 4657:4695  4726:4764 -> 1.04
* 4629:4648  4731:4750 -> 1.05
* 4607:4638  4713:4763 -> 1.04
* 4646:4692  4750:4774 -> 1.04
